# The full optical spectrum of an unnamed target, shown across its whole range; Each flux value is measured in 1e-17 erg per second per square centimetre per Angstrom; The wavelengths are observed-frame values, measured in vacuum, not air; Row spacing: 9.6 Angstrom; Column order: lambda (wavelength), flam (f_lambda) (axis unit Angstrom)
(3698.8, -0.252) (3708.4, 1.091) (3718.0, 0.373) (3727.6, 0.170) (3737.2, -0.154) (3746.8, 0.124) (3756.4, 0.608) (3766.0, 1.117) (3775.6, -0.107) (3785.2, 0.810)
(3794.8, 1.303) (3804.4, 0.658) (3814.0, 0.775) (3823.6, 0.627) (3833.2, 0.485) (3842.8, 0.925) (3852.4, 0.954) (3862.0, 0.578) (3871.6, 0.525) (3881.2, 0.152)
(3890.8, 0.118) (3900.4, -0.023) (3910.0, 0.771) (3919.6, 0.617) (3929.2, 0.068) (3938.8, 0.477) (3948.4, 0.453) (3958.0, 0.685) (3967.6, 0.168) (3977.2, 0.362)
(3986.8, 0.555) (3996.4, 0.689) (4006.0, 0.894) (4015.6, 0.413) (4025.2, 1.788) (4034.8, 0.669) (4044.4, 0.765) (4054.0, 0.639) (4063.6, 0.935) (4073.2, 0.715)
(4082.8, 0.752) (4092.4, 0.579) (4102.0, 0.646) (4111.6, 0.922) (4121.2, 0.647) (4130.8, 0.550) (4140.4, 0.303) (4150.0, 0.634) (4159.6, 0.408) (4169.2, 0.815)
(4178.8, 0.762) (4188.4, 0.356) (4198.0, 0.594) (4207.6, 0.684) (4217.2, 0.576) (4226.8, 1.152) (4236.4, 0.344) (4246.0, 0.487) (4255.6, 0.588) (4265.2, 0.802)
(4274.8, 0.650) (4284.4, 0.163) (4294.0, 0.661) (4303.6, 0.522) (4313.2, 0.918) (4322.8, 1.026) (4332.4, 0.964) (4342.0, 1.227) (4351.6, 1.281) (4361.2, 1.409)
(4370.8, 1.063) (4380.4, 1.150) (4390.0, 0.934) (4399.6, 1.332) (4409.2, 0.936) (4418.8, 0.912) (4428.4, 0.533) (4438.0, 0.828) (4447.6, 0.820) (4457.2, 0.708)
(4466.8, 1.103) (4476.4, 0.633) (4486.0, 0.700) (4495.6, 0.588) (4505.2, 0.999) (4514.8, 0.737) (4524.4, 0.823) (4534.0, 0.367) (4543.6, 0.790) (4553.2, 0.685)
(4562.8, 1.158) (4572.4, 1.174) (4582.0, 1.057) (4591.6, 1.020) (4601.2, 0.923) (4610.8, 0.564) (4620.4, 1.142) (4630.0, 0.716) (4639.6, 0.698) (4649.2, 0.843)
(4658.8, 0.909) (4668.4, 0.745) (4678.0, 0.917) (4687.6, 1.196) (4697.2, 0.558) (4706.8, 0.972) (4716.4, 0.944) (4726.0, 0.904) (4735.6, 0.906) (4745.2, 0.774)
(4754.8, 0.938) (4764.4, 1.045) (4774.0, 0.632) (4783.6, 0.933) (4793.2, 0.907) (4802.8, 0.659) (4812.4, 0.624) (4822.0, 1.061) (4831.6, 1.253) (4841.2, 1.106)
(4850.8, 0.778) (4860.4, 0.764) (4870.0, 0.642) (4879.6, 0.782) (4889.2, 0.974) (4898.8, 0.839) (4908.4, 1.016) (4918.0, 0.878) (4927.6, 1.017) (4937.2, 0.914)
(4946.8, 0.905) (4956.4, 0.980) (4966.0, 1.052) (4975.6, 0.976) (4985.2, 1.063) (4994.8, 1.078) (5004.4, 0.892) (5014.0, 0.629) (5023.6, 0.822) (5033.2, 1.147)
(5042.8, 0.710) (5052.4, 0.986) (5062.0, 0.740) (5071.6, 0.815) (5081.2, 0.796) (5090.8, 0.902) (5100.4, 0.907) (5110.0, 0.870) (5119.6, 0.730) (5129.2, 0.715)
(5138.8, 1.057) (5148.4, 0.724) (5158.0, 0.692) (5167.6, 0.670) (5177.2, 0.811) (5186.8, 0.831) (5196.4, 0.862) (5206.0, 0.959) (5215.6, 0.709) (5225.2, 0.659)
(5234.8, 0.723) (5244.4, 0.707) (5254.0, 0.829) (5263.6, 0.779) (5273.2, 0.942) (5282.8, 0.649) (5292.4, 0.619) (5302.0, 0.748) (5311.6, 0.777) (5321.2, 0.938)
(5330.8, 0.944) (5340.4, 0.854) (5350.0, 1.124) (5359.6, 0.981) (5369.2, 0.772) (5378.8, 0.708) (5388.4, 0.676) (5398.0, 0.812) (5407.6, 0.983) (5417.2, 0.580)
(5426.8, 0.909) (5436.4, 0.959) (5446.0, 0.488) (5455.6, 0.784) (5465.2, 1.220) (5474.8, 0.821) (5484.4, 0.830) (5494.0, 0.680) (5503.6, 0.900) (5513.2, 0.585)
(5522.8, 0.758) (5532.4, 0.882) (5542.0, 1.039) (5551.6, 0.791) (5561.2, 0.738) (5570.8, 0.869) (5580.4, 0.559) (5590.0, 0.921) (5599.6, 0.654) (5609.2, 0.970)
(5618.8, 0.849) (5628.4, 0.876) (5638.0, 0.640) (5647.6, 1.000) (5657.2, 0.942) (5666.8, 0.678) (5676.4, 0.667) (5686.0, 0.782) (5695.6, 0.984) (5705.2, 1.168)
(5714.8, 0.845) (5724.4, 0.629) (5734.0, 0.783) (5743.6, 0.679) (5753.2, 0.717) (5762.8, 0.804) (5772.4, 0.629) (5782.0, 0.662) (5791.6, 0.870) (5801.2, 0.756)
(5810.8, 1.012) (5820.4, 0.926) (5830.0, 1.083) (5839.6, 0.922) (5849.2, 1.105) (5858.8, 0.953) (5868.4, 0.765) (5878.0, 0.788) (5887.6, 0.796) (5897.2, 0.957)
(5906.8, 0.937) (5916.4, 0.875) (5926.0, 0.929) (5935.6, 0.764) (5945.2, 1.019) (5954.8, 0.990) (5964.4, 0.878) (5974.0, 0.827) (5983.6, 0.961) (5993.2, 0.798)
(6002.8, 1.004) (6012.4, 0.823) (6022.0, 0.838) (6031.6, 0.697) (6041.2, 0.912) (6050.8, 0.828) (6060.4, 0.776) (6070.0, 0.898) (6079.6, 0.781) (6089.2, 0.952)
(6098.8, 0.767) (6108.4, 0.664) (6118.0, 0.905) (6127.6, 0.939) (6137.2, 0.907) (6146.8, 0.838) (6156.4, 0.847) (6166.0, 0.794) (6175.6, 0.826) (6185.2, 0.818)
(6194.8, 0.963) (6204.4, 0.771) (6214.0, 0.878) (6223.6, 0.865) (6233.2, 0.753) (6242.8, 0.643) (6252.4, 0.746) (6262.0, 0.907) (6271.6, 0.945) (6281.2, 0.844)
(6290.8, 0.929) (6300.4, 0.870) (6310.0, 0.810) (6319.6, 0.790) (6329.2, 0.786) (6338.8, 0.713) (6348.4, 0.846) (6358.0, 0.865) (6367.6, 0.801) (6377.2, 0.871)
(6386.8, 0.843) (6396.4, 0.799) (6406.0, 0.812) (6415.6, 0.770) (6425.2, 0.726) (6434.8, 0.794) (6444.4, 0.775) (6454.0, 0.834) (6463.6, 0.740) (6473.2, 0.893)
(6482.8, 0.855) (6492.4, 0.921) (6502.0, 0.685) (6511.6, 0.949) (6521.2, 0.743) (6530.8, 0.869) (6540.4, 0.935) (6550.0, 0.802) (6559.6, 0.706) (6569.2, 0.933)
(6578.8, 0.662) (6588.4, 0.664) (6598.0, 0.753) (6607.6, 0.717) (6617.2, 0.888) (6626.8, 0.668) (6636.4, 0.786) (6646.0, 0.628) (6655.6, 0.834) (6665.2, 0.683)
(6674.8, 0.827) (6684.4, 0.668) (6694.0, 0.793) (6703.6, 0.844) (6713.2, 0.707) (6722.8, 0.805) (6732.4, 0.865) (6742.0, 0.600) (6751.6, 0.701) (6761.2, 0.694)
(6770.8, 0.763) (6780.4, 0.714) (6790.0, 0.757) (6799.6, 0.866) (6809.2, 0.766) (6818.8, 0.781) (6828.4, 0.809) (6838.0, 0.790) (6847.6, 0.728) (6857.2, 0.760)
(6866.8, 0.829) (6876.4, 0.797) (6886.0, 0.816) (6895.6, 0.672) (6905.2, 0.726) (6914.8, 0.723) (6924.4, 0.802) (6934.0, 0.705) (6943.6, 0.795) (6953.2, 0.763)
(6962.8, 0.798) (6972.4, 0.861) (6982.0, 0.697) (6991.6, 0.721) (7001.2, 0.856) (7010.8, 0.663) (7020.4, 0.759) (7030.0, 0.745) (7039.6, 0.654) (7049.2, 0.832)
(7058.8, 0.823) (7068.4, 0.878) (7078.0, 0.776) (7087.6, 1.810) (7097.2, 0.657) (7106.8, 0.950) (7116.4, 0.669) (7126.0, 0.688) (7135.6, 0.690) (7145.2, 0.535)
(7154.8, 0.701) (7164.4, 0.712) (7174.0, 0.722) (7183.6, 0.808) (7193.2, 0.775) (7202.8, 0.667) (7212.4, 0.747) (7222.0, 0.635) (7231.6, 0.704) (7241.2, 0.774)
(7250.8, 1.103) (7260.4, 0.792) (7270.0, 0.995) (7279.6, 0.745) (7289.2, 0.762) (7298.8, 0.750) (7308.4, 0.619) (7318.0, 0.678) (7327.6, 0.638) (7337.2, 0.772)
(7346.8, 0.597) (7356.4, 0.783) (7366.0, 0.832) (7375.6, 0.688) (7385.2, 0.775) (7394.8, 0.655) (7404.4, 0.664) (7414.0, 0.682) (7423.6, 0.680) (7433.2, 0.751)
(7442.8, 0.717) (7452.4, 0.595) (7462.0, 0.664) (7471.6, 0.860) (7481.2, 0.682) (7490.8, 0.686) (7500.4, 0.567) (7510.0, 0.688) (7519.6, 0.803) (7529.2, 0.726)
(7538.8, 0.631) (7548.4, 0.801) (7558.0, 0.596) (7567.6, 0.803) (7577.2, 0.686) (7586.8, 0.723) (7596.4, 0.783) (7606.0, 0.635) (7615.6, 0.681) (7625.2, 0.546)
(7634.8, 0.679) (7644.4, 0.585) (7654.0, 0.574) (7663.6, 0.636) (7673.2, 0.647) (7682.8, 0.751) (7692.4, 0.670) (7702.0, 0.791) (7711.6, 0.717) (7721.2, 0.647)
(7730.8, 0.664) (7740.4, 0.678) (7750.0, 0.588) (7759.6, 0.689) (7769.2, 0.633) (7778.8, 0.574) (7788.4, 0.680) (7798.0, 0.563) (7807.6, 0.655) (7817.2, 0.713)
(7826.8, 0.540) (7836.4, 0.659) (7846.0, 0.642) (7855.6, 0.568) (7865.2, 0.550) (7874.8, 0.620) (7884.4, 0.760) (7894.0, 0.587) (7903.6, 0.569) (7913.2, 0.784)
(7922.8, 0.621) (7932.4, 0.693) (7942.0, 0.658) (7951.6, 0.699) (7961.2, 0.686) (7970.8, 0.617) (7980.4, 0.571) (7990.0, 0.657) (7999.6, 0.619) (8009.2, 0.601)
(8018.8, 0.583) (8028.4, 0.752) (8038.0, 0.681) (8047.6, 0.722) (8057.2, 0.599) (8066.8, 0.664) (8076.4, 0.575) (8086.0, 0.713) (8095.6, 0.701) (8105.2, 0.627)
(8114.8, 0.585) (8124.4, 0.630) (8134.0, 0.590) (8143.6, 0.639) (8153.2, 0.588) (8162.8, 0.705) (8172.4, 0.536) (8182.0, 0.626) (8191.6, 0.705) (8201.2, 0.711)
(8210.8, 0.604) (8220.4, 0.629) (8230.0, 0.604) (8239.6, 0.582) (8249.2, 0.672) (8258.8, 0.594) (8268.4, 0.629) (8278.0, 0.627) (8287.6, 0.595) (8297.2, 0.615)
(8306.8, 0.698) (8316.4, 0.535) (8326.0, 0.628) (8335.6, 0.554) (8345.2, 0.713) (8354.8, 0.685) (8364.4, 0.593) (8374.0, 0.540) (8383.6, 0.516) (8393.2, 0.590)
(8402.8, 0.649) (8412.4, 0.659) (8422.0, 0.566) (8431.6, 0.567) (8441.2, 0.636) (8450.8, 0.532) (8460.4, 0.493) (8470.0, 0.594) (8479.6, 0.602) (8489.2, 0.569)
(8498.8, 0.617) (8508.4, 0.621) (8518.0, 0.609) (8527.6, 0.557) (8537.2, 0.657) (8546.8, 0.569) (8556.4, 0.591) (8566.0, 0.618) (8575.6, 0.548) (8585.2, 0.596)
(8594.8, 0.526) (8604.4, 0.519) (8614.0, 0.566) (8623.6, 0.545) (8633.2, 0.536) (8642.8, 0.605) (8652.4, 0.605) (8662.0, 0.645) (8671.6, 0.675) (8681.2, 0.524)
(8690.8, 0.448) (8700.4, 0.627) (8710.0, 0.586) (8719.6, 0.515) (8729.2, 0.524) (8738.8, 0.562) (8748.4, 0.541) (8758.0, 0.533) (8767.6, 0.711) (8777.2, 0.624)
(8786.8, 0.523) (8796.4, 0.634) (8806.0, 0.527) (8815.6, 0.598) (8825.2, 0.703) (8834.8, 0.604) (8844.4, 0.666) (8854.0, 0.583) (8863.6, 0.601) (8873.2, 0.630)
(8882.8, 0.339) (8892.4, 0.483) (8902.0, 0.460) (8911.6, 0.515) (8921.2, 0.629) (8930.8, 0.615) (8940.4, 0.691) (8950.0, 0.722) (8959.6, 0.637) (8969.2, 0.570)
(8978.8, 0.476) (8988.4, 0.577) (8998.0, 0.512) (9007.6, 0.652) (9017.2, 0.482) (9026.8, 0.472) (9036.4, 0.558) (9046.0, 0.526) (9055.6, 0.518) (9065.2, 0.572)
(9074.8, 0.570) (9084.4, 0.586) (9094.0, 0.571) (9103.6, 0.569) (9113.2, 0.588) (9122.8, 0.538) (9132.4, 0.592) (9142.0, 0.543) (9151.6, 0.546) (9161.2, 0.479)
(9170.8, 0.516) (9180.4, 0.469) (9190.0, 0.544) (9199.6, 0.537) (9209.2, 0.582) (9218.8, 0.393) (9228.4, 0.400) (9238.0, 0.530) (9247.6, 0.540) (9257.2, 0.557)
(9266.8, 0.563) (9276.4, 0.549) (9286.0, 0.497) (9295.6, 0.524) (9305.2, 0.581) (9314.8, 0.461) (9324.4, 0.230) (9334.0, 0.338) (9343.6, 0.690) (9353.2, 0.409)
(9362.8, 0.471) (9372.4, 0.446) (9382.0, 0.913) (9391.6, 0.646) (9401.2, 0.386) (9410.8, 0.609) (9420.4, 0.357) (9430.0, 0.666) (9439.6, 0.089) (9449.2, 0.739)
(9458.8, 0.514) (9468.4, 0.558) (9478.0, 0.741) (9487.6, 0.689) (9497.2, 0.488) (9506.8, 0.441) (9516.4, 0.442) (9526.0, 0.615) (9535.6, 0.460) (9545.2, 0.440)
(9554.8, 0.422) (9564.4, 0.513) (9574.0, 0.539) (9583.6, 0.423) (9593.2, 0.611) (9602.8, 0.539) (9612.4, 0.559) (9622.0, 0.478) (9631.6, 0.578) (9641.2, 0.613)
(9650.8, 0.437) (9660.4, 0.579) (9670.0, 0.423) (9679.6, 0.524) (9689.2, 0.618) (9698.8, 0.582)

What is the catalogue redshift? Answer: 0.08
